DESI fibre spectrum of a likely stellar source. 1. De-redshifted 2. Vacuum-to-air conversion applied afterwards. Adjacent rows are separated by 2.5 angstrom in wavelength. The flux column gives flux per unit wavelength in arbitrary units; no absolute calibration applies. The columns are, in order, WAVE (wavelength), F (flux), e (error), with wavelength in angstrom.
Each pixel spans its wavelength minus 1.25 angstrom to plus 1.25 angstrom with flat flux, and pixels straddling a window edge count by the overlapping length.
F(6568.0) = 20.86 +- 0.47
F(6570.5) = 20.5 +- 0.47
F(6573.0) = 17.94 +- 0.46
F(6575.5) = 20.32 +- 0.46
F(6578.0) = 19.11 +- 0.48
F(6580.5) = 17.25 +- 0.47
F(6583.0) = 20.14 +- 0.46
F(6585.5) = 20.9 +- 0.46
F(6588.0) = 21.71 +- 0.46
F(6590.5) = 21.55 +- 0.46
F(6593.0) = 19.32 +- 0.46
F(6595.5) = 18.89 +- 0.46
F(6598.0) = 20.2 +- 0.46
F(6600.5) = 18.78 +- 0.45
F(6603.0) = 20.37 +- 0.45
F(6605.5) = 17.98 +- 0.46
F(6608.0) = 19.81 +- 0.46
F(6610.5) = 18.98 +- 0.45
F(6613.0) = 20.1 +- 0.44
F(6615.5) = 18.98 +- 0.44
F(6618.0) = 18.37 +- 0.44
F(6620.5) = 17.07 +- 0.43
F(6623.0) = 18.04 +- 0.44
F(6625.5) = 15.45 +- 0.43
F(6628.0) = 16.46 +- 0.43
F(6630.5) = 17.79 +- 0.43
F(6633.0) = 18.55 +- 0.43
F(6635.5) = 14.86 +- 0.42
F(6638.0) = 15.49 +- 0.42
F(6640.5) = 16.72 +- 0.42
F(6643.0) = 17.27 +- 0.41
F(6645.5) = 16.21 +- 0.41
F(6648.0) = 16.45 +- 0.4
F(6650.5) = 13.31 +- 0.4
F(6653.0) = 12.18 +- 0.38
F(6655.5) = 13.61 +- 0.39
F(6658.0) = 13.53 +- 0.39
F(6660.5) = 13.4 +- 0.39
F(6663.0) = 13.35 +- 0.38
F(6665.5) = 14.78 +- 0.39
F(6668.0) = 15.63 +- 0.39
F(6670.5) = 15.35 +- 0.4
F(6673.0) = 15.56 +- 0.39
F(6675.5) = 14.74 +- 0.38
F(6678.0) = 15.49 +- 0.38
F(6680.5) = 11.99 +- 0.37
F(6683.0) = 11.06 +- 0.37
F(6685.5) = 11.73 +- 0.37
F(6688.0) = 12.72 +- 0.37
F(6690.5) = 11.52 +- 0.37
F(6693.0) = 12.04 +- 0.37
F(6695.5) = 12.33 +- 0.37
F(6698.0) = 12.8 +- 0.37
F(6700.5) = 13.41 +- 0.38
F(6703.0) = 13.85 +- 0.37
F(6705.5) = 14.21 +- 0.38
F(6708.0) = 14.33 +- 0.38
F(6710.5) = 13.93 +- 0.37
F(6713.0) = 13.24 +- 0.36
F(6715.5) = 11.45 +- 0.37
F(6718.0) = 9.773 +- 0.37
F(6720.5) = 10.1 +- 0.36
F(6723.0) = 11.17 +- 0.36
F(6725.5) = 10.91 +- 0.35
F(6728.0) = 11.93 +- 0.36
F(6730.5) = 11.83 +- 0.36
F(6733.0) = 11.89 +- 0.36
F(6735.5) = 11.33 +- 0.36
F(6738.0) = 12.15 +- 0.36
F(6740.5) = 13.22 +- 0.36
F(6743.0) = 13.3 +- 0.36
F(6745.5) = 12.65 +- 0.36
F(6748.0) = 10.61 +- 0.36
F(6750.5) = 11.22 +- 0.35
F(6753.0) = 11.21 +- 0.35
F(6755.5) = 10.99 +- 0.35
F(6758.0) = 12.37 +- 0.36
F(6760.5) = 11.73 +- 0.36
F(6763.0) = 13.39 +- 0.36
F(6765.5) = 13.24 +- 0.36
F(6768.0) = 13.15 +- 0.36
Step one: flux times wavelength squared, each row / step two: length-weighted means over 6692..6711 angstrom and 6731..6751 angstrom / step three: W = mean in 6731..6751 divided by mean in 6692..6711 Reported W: 0.9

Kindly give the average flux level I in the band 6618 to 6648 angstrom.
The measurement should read 16.8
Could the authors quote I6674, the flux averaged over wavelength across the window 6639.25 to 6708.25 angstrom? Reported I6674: 13.9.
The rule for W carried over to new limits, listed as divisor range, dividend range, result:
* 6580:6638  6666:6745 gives 0.70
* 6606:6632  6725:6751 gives 0.68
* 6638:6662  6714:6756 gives 0.80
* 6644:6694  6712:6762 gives 0.86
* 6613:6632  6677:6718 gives 0.74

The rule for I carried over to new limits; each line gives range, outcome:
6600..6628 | 18.4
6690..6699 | 12.2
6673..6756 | 12.3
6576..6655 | 18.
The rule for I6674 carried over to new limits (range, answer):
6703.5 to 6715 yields 13.8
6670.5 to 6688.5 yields 13.5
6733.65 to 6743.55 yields 12.4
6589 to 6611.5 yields 19.6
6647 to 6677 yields 14.3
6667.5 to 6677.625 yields 15.3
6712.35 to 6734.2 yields 11.3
